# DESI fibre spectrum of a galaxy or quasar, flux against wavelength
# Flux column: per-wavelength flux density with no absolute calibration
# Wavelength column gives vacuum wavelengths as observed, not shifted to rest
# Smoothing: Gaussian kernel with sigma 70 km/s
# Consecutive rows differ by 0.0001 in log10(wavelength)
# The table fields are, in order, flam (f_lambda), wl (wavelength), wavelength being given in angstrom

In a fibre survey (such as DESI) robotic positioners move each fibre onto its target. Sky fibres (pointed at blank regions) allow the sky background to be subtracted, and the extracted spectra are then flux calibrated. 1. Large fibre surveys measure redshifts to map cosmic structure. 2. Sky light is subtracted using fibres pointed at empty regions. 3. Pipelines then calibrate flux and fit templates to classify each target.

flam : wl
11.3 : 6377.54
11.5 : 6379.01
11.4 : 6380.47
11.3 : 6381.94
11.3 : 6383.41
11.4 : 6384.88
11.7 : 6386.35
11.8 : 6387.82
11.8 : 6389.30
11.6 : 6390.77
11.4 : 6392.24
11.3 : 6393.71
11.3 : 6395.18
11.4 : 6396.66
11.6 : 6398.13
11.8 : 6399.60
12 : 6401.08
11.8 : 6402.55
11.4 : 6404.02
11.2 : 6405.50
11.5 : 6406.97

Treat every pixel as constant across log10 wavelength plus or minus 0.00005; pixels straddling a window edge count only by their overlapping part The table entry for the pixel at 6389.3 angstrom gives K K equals 11.8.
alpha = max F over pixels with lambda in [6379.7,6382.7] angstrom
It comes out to 11.4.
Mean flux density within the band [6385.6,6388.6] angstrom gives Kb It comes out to 11.7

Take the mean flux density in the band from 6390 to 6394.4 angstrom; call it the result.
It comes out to 11.5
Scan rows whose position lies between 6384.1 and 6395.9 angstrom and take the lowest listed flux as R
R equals 11.3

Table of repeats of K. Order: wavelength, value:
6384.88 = 11.4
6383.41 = 11.3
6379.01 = 11.5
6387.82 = 11.8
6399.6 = 11.8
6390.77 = 11.6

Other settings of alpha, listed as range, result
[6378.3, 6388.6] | 11.8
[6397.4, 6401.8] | 12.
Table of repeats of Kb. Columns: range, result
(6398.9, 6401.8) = 11.9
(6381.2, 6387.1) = 11.4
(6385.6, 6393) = 11.7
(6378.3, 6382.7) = 11.4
